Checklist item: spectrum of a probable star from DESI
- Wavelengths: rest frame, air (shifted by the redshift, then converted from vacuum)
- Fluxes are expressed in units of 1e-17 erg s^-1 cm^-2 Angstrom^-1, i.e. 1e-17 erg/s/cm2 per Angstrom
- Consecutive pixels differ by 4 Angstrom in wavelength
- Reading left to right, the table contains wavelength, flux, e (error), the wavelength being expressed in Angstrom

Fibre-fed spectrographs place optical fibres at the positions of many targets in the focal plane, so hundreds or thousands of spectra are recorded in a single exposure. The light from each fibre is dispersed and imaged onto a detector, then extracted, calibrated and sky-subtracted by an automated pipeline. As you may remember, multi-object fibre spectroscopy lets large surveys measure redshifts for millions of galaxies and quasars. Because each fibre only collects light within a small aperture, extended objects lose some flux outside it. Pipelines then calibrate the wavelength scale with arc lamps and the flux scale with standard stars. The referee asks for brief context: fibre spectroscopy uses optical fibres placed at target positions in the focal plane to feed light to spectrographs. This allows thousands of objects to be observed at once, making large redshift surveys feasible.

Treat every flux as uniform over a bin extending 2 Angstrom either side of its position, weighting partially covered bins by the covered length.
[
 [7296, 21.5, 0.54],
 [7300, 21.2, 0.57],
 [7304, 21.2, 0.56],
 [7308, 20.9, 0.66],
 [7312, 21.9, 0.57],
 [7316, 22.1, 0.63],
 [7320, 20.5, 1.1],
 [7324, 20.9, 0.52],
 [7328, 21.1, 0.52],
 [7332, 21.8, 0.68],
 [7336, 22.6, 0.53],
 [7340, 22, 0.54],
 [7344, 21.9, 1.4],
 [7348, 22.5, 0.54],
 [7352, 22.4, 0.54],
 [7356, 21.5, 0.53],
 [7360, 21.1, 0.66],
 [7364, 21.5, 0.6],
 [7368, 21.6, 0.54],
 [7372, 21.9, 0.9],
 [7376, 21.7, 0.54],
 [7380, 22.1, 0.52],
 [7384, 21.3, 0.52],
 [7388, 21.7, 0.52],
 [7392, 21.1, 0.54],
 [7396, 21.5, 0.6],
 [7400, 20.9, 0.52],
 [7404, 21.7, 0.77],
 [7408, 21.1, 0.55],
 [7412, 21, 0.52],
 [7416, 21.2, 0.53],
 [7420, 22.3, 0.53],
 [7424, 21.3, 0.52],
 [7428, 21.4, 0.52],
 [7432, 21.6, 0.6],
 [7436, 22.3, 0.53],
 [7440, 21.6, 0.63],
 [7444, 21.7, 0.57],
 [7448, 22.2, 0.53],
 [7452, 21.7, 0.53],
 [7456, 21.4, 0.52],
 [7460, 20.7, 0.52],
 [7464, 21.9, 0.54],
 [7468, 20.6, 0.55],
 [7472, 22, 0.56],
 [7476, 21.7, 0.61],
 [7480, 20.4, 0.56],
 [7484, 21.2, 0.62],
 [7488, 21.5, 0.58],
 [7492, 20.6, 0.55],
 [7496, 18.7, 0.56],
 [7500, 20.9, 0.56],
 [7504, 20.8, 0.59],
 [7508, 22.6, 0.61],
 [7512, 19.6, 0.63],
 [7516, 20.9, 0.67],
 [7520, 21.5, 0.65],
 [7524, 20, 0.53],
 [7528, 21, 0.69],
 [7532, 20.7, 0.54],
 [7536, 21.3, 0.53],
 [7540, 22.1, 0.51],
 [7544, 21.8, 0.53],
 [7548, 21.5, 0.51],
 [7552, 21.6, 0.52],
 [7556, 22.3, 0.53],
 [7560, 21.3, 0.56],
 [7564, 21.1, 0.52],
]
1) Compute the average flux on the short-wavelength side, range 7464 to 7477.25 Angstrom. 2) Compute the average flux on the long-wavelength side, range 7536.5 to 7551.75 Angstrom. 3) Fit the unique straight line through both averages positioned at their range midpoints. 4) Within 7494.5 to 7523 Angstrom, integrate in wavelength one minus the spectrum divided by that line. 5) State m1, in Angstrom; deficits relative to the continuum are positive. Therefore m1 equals 1.2 Angstrom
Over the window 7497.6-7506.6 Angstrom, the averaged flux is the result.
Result 20.9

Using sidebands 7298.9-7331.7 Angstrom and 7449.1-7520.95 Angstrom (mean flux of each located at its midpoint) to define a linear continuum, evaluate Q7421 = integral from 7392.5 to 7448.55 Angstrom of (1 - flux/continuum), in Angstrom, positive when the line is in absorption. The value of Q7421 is -1.1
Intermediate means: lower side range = 21.3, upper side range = 21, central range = 21.5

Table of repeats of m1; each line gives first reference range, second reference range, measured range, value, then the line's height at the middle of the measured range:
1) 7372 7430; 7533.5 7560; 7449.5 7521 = 1.9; 21.6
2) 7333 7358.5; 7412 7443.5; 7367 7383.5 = 0.1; 21.9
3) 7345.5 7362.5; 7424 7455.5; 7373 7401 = 0.4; 21.8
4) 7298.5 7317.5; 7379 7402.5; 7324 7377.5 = -0.9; 21.4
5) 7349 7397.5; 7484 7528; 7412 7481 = -1.3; 21.1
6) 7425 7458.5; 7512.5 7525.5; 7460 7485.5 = 0.1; 21.3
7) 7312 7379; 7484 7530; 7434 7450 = -0.6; 21.1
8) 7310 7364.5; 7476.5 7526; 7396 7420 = 0.0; 21.3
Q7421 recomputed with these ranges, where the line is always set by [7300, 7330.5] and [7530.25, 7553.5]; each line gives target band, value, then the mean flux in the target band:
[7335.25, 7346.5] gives -0.5 Angstrom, 22.1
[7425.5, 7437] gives -0.2 Angstrom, 21.7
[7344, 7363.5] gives -0.5 Angstrom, 21.8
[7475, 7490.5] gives 0.2 Angstrom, 21.1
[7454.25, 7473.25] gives 0.1 Angstrom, 21.3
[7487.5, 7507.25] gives 0.8 Angstrom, 20.6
